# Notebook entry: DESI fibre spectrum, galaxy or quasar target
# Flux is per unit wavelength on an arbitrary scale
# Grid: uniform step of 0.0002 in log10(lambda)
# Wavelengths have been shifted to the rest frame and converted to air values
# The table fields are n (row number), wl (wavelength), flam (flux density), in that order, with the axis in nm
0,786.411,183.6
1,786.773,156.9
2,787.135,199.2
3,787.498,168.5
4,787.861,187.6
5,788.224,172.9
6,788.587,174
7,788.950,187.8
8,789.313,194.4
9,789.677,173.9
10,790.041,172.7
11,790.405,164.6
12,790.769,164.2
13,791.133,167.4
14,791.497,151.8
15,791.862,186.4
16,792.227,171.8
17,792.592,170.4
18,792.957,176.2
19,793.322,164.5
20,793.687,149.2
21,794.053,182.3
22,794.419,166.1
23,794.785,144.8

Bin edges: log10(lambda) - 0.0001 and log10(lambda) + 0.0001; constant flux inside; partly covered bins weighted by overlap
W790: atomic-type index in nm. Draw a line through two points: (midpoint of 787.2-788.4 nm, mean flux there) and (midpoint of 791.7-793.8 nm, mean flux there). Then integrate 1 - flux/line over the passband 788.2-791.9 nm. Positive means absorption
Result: 0.03 nm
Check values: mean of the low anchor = 178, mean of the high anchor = 170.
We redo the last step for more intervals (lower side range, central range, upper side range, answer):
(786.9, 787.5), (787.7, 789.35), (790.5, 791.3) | -0.03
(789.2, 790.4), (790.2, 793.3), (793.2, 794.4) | 0.04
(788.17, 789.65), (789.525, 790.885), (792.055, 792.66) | 0.07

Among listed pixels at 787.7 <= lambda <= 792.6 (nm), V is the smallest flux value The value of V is 151.8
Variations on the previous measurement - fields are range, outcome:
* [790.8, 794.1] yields 149.2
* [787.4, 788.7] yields 168.5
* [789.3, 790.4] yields 172.7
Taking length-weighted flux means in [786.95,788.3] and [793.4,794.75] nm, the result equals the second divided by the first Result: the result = 0.9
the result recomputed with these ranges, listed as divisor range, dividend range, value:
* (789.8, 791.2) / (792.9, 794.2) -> 1.00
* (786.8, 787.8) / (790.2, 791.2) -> 0.92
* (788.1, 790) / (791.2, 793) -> 0.95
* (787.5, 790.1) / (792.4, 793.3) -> 0.95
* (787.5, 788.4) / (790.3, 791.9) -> 0.93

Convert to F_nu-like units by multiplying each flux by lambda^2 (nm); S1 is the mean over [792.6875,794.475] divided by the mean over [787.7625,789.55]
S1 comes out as 0.9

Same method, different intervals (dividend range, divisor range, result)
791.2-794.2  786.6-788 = 0.96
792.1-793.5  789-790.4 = 0.96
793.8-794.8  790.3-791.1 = 1.02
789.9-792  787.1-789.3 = 0.93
